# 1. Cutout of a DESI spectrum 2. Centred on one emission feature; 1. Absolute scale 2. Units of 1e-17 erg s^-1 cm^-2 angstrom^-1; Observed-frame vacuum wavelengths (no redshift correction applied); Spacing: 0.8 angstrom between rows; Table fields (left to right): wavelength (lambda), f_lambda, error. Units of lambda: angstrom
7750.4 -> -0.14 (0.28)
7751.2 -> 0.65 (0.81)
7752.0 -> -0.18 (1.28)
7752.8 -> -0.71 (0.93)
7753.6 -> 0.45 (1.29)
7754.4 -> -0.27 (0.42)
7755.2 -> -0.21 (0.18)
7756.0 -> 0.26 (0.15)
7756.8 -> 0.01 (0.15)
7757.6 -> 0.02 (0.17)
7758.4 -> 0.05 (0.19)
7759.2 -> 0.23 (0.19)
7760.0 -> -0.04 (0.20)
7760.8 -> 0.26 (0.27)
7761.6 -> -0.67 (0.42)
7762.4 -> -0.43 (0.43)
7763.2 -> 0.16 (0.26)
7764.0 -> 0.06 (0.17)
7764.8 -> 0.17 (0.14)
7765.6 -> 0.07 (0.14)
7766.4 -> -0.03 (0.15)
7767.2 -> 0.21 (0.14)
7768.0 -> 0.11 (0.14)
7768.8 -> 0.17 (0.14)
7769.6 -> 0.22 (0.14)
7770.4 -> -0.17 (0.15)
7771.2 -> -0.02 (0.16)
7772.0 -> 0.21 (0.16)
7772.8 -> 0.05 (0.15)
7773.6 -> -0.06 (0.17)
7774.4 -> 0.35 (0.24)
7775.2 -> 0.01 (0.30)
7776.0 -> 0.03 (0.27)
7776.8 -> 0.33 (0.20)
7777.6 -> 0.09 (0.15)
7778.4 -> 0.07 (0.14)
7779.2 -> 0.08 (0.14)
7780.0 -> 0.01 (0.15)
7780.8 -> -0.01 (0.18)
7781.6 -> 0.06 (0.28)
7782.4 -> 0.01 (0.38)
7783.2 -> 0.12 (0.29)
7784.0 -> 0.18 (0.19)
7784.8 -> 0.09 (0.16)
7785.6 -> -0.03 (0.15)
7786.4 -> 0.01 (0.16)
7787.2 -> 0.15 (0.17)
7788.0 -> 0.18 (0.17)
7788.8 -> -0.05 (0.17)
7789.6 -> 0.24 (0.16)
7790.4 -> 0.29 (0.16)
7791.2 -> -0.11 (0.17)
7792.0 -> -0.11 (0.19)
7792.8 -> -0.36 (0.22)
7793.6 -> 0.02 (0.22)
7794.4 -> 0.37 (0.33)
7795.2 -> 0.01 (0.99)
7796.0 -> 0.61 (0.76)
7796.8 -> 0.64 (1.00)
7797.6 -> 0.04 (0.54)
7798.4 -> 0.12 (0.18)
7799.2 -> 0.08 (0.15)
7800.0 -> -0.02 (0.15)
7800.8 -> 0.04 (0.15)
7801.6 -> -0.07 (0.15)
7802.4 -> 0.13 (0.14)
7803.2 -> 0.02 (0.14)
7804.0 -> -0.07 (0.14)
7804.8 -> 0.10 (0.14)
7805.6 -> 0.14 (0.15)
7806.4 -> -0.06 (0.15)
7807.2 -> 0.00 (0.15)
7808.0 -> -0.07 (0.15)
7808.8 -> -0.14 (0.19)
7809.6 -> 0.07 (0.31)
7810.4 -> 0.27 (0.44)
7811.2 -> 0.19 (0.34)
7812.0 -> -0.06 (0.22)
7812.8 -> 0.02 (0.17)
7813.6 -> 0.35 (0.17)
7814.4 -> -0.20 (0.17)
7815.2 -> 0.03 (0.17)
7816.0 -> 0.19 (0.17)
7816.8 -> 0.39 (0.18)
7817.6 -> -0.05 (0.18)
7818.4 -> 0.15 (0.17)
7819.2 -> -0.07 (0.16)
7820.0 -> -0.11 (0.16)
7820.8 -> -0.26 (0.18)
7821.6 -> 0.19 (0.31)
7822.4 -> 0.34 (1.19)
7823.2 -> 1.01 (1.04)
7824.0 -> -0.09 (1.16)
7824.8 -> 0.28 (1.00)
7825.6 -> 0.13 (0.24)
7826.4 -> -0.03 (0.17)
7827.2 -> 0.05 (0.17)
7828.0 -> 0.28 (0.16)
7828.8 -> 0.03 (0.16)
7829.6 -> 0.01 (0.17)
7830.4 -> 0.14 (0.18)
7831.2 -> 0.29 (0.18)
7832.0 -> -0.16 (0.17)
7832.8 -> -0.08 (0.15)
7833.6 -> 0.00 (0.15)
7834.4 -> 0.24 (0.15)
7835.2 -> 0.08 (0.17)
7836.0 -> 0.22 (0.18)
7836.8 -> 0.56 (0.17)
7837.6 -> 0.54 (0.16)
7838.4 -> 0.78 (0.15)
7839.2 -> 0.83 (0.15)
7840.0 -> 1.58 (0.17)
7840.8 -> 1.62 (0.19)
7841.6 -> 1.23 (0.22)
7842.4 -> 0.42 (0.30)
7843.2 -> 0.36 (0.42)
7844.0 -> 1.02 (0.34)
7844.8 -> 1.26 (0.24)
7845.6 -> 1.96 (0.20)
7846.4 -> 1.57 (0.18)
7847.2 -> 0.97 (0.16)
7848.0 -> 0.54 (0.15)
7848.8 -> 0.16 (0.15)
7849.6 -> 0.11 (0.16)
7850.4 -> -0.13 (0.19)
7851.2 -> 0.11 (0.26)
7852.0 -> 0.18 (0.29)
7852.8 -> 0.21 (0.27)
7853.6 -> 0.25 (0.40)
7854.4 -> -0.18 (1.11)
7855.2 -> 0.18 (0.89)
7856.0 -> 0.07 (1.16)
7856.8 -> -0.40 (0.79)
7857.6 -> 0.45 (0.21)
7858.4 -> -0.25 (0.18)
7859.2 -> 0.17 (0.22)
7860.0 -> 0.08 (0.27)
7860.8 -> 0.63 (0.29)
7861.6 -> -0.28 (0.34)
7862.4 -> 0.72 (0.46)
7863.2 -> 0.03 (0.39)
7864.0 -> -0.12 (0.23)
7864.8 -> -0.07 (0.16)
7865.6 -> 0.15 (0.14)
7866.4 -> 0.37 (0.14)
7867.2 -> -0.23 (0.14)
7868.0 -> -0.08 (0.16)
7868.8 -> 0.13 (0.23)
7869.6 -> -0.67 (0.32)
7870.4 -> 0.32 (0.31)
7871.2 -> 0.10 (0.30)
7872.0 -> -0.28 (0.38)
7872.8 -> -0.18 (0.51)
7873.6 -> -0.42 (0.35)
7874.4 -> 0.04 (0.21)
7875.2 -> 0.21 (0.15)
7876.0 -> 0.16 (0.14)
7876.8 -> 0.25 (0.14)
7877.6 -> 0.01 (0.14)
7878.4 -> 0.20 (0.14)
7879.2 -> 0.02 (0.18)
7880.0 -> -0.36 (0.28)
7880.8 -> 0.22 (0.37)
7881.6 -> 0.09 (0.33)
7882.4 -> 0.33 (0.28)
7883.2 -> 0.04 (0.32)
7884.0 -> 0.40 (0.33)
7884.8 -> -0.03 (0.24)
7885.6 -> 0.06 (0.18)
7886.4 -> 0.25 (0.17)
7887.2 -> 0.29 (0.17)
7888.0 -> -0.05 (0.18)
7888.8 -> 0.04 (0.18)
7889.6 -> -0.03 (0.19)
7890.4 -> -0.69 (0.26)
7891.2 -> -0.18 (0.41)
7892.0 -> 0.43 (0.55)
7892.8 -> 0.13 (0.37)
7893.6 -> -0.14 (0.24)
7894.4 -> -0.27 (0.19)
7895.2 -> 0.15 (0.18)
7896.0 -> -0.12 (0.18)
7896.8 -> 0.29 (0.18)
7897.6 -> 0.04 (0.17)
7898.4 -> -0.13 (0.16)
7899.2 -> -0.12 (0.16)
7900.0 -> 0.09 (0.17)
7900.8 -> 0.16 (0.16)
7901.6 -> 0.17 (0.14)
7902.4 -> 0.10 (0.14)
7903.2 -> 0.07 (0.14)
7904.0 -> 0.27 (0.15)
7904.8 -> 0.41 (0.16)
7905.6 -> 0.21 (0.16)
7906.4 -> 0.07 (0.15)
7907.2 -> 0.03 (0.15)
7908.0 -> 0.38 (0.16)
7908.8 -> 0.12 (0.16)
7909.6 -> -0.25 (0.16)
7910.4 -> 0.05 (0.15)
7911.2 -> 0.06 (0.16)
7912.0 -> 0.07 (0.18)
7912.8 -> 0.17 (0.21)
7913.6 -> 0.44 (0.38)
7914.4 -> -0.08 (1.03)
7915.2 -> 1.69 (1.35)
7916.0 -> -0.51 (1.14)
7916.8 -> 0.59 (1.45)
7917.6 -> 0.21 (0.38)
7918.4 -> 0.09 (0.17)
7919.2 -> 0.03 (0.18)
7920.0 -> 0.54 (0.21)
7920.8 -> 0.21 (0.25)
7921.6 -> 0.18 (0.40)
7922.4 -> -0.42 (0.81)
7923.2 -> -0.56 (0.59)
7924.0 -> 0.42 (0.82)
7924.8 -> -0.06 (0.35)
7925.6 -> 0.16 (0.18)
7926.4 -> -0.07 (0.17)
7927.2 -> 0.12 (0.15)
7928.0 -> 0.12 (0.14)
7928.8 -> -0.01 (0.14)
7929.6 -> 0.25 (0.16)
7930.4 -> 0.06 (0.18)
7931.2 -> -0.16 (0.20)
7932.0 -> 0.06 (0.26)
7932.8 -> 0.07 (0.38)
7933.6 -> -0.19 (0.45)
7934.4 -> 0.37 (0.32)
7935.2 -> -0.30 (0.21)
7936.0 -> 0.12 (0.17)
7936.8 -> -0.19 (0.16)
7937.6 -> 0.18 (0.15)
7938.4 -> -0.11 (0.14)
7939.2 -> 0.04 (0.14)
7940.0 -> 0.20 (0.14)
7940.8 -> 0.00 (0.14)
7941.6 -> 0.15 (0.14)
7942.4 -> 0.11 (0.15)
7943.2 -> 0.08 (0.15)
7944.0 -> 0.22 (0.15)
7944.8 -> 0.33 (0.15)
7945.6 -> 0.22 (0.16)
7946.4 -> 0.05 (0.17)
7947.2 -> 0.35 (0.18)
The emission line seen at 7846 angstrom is [O II]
